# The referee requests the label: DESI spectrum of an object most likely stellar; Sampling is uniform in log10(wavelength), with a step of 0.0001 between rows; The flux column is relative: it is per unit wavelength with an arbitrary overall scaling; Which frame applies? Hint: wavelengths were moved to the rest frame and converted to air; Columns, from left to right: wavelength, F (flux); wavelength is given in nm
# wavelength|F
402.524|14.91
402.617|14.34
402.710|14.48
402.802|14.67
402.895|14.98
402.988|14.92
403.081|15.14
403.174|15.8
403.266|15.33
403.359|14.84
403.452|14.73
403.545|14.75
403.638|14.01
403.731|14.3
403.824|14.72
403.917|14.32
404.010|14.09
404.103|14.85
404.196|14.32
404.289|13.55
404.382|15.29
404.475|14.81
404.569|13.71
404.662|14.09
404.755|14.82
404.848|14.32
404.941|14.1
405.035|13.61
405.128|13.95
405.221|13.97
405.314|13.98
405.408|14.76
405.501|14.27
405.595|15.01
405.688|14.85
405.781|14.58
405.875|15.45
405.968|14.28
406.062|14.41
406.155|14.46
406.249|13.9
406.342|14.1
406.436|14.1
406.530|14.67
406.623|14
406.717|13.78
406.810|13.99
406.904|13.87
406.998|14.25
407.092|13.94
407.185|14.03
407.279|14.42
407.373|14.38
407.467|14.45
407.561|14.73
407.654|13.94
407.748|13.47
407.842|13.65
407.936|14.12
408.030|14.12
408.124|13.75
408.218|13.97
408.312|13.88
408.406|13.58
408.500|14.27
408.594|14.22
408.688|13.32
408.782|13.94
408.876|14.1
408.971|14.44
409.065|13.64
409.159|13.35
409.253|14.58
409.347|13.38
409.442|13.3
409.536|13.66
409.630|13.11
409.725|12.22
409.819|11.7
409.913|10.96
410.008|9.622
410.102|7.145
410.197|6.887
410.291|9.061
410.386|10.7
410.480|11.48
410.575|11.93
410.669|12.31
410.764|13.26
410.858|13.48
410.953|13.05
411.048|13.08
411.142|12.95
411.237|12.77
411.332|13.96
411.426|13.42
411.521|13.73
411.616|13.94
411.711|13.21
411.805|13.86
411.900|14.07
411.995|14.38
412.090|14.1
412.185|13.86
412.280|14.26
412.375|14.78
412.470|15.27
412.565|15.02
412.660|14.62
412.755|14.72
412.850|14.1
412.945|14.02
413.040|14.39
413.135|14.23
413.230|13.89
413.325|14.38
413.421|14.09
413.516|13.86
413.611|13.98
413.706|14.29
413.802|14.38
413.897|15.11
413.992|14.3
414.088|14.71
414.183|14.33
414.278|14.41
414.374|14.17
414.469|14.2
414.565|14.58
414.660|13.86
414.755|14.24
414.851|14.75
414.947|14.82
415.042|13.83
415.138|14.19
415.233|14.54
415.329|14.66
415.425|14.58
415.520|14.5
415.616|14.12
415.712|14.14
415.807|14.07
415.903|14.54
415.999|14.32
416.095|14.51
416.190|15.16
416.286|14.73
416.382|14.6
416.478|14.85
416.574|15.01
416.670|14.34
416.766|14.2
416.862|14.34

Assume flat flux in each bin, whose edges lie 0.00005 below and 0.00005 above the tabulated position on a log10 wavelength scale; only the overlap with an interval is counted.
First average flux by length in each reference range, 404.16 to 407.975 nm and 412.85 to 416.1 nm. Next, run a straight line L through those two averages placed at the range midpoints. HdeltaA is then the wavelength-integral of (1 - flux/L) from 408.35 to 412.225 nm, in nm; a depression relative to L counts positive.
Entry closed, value 0.41 nm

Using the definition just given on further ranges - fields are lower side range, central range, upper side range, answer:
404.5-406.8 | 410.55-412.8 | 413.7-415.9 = 0.09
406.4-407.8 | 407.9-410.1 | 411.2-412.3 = 0.12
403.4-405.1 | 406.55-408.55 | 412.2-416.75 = 0.05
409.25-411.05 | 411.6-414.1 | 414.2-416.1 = -0.23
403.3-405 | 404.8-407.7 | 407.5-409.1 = -0.02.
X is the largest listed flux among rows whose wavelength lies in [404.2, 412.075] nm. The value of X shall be 15.45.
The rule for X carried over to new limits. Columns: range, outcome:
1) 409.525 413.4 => 15.27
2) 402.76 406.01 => 15.8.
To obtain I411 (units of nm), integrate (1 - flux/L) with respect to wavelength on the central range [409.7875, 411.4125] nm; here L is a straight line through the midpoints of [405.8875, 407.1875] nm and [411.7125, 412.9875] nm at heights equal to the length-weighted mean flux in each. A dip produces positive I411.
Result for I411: 0.32 nm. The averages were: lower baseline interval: 14.2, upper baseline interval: 14.4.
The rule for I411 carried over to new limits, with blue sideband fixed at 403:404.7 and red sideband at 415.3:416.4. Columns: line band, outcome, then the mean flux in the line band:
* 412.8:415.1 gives 0.03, 14.3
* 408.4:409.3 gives 0.04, 14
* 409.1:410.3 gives 0.25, 11.6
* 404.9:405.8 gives 0.02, 14.3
